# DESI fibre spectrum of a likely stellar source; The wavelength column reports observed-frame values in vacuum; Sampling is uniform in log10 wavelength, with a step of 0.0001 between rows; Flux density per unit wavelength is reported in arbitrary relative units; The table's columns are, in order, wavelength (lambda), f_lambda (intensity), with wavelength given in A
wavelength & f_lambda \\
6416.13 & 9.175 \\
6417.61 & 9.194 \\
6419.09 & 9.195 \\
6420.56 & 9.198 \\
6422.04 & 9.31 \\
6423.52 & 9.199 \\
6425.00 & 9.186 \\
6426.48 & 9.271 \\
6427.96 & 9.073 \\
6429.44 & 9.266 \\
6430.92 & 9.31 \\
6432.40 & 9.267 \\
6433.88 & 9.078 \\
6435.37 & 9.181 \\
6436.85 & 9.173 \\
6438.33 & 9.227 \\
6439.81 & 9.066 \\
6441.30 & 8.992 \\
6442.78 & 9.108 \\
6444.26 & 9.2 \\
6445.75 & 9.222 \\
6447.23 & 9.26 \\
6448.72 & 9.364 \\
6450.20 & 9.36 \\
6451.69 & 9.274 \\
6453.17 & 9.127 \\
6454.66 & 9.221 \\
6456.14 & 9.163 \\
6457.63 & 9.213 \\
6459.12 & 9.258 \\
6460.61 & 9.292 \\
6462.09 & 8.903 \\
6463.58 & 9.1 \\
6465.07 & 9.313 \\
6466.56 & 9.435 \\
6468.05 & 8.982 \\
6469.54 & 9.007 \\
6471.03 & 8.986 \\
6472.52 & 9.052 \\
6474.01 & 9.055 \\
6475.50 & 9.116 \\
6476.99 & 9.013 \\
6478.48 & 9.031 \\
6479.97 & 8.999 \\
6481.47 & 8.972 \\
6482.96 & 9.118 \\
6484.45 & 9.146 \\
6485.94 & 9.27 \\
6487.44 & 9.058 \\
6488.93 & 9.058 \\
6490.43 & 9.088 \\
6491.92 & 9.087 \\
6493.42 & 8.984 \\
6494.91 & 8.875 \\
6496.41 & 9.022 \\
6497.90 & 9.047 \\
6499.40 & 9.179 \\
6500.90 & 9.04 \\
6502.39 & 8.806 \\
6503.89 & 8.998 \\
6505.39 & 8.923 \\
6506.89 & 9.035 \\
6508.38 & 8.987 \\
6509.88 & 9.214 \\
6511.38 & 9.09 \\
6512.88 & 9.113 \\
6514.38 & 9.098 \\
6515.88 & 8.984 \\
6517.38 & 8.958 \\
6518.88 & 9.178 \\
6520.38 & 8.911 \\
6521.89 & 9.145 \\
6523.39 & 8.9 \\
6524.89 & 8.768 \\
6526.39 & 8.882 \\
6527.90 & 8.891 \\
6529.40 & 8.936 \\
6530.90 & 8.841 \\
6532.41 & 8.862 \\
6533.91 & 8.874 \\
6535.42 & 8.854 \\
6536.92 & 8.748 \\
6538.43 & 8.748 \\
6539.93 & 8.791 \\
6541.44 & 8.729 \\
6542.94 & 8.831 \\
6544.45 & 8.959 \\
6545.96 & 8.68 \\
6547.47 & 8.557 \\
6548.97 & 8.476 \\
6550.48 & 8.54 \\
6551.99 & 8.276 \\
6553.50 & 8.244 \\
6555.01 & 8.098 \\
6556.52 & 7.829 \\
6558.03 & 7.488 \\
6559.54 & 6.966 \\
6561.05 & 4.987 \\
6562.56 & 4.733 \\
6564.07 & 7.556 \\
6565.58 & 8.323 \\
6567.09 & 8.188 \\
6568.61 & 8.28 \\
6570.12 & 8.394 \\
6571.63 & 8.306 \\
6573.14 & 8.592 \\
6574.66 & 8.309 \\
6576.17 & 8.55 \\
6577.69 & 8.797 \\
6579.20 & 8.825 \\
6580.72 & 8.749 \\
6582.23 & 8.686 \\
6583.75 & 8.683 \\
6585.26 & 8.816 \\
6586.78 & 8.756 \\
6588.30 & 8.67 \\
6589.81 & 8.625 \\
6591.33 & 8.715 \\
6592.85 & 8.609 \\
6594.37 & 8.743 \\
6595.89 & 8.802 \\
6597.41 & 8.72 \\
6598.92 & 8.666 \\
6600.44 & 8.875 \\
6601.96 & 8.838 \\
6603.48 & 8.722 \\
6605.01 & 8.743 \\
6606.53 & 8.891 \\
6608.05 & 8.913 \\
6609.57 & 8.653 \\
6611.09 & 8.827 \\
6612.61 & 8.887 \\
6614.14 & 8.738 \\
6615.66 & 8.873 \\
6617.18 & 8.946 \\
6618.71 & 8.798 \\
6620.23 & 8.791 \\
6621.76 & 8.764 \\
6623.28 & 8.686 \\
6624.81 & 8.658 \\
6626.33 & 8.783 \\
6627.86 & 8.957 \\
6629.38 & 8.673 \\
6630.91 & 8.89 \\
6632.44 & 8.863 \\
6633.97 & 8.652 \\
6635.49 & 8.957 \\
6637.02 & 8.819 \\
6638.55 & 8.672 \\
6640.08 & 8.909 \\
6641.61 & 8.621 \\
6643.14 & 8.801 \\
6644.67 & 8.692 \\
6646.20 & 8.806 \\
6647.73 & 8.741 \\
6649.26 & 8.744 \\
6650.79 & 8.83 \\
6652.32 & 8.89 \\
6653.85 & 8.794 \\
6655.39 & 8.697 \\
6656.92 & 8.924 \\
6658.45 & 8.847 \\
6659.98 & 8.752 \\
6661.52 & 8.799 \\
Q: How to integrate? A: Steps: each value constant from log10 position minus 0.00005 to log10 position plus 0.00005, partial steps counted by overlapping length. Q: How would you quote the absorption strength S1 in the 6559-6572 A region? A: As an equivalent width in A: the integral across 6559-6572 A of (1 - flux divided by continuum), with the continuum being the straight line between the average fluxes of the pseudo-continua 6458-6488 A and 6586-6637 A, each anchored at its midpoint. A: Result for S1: 2.4 A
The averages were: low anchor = 9.11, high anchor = 8.78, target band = 7.28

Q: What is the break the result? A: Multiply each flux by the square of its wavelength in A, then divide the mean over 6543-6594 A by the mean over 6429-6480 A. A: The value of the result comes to 0.93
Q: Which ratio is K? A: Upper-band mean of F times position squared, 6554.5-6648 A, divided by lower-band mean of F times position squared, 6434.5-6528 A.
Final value 0.97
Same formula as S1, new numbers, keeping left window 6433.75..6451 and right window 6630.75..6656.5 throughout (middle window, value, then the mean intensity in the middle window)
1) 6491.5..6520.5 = 0.1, 9.03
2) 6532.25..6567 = 3.5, 8.08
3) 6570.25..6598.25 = 0.8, 8.66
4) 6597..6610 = 0.1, 8.79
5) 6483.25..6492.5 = 0.0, 9.12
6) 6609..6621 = 0.0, 8.81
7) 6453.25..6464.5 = 0.0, 9.16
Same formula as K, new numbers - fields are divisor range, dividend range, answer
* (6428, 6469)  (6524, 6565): 0.92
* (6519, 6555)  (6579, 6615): 1.02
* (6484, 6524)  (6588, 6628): 1.00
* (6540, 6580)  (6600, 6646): 1.11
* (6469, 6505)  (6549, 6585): 0.91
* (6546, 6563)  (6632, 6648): 1.19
